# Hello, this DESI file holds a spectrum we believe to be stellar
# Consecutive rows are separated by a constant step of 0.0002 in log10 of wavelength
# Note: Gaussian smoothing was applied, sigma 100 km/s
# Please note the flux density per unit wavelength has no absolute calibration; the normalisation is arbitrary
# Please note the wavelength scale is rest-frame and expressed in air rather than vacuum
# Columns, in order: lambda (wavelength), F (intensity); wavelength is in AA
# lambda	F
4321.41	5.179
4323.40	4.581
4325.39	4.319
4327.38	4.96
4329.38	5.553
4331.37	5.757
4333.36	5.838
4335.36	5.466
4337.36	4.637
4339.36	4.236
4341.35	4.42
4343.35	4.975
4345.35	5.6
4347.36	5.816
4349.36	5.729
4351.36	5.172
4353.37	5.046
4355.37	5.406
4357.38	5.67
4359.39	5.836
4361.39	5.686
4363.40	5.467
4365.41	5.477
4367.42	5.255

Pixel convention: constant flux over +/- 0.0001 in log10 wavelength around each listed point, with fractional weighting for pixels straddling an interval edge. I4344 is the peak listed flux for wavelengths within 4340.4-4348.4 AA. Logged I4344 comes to 5.816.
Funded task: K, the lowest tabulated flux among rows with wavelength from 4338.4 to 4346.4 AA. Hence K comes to 4.236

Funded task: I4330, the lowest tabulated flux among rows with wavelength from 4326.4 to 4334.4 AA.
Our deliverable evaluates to 4.96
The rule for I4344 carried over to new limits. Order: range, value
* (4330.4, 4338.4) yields 5.838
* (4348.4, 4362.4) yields 5.836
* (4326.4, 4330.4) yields 5.553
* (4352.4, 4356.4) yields 5.406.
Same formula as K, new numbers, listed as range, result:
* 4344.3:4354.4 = 5.046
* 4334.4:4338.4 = 4.637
